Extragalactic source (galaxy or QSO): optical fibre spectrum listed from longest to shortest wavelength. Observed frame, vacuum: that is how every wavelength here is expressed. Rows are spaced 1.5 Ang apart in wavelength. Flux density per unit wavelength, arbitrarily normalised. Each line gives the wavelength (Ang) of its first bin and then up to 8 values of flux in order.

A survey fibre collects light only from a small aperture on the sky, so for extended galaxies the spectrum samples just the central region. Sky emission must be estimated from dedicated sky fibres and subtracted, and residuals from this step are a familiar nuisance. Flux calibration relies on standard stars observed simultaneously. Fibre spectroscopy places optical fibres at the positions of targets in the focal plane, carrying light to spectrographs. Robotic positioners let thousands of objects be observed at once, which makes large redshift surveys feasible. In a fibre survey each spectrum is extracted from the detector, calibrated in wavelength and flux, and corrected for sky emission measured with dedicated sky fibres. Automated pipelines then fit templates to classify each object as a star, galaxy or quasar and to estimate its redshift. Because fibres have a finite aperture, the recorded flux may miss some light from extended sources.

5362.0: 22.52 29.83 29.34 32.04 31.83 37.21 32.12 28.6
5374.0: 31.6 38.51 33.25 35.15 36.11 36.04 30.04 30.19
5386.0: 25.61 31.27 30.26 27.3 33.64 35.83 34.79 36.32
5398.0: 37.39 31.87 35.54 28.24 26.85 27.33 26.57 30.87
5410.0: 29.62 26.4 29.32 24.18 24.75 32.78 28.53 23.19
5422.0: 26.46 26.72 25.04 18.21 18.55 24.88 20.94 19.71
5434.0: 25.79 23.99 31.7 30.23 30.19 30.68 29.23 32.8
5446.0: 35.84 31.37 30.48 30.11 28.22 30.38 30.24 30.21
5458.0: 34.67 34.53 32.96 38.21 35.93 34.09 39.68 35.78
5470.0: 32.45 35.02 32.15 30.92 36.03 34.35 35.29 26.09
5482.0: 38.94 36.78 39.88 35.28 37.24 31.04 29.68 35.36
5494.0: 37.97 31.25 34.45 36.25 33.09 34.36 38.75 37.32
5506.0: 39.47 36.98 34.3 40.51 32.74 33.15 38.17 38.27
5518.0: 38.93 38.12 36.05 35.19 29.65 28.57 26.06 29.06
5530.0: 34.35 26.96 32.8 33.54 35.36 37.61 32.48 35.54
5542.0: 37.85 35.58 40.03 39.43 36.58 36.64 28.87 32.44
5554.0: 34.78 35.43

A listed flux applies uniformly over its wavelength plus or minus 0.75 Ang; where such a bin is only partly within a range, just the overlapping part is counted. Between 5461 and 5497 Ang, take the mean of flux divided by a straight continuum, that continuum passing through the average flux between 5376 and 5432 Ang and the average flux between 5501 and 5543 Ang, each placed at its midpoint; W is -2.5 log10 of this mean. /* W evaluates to -0.065 mag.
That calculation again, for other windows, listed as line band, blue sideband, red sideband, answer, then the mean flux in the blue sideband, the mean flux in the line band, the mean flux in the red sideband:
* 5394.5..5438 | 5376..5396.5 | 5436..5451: 0.161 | 32.5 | 27.4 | 31.2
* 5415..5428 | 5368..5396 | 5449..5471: 0.289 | 32.7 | 25.3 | 33.3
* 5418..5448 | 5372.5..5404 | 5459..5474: 0.263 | 32.7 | 26.7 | 35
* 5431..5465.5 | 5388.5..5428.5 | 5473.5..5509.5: 0.042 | 28.8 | 30.7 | 35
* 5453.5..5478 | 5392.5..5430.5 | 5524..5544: -0.129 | 28.4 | 34.1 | 32.6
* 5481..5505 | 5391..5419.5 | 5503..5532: -0.052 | 30.6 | 35.4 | 34.6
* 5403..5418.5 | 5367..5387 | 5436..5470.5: 0.172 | 32.8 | 27.9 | 32.5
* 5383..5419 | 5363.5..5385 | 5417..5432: -0.073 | 32.9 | 30.3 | 24.3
